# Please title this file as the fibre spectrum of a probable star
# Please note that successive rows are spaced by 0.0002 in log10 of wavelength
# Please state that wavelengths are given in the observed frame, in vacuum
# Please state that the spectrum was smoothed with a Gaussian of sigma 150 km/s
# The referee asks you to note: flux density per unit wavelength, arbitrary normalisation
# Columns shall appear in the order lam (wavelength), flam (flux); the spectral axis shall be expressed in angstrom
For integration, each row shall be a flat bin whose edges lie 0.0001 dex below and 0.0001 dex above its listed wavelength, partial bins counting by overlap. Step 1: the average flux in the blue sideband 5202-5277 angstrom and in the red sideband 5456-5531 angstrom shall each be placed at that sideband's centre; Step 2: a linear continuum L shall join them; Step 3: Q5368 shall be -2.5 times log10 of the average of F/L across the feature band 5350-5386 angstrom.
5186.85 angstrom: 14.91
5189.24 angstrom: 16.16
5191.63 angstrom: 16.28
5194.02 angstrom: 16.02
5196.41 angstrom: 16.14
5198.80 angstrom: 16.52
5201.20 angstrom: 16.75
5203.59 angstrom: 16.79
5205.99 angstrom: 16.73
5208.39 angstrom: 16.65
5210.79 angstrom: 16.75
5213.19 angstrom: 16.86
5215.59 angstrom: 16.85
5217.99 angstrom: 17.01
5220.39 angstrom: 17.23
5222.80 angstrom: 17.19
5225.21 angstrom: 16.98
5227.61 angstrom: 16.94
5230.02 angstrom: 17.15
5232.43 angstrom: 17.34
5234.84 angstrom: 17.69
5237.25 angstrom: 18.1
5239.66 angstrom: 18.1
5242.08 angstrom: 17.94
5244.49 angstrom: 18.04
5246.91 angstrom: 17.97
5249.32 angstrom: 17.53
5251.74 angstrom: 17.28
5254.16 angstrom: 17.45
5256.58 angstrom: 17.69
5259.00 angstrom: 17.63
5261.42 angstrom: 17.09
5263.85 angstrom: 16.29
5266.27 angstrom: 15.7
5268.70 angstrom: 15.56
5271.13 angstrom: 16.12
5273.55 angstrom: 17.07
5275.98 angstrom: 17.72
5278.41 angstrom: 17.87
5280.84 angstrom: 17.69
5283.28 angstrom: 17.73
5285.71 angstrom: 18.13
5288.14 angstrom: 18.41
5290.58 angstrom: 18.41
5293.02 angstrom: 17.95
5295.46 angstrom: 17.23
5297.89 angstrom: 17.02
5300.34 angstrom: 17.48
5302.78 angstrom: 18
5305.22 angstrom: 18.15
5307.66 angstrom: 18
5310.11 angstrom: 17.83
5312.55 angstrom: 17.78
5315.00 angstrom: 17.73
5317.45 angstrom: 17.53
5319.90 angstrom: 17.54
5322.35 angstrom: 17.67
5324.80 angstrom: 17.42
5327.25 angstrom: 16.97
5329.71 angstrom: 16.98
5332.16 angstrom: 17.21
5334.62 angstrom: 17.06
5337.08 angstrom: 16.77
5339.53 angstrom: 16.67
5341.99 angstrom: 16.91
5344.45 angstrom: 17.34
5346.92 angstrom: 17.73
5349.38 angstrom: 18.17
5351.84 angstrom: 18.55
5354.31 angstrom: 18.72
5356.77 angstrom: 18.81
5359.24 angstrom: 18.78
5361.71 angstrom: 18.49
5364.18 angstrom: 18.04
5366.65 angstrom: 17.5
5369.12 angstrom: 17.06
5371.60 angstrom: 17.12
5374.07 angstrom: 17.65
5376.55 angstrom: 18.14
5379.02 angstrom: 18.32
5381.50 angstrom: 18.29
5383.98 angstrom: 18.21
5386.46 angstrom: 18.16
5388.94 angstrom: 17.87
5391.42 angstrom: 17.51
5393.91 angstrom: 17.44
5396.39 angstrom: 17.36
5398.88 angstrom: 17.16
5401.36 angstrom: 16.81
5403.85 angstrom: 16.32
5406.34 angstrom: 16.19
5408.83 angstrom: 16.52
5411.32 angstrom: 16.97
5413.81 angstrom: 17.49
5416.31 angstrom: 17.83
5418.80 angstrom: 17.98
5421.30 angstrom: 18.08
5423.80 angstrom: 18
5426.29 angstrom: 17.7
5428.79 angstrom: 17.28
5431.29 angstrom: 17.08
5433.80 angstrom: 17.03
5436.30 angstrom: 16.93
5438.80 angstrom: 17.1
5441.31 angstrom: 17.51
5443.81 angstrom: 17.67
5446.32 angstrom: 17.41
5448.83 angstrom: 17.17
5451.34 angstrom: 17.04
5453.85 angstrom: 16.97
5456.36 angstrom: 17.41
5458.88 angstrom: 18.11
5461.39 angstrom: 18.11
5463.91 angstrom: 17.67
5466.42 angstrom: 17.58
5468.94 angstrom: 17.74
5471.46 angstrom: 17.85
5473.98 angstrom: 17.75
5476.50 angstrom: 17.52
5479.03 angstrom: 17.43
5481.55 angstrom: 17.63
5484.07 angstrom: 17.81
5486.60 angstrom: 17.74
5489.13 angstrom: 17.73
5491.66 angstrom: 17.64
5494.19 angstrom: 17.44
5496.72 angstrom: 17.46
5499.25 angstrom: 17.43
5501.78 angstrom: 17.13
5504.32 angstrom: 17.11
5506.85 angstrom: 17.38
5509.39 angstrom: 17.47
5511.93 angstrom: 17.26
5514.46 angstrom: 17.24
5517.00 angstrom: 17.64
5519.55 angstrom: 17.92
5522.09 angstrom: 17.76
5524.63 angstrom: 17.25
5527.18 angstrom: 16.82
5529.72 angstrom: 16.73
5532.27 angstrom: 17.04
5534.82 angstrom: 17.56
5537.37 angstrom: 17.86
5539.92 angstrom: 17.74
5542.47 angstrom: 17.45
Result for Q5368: -0.05 mag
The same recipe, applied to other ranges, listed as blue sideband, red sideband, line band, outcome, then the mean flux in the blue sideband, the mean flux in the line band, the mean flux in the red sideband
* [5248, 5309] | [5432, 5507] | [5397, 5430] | 0.013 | 17.4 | 17.3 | 17.5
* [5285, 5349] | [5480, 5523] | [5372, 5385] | -0.032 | 17.5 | 18.1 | 17.5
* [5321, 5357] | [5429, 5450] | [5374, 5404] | -0.019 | 17.5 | 17.7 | 17.2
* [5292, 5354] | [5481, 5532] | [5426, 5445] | 0.012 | 17.5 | 17.3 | 17.4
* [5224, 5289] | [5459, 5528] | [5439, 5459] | 0.010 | 17.4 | 17.4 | 17.6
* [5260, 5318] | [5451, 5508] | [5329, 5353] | 0.008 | 17.4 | 17.3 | 17.6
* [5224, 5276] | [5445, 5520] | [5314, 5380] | -0.019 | 17.2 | 17.7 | 17.5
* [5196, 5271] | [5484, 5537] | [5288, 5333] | -0.028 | 17.1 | 17.6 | 17.4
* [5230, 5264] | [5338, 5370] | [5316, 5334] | 0.031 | 17.6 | 17.3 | 17.9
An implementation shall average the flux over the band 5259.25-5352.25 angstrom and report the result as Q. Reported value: 17.4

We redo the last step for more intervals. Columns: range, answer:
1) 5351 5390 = 18.1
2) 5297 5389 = 17.7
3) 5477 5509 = 17.5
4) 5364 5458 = 17.4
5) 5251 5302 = 17.3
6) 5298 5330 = 17.6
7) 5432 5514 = 17.5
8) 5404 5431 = 17.4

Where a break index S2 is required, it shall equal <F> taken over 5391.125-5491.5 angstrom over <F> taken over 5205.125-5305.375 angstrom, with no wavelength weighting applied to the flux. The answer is 1.00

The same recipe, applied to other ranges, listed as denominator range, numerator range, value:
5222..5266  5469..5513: 1.01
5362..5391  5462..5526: 0.98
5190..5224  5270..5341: 1.05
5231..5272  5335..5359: 1.03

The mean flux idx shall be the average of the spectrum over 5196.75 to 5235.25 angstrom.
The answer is 16.9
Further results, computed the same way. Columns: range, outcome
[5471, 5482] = 17.6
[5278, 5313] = 17.8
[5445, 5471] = 17.5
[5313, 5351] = 17.3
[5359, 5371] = 17.9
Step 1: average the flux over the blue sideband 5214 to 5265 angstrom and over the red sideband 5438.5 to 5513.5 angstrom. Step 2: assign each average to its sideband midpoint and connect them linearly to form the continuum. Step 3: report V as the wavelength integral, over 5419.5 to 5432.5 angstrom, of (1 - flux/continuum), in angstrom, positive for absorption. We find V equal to -0.1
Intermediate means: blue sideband 17.4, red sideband 17.5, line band 17.6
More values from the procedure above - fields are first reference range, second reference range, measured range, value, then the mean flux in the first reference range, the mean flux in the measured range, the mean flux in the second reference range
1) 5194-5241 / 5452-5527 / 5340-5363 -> -1.1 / 17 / 18.1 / 17.5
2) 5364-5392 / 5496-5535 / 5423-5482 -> 0.2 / 17.8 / 17.5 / 17.3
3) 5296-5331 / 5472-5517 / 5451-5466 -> -0.1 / 17.6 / 17.6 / 17.5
